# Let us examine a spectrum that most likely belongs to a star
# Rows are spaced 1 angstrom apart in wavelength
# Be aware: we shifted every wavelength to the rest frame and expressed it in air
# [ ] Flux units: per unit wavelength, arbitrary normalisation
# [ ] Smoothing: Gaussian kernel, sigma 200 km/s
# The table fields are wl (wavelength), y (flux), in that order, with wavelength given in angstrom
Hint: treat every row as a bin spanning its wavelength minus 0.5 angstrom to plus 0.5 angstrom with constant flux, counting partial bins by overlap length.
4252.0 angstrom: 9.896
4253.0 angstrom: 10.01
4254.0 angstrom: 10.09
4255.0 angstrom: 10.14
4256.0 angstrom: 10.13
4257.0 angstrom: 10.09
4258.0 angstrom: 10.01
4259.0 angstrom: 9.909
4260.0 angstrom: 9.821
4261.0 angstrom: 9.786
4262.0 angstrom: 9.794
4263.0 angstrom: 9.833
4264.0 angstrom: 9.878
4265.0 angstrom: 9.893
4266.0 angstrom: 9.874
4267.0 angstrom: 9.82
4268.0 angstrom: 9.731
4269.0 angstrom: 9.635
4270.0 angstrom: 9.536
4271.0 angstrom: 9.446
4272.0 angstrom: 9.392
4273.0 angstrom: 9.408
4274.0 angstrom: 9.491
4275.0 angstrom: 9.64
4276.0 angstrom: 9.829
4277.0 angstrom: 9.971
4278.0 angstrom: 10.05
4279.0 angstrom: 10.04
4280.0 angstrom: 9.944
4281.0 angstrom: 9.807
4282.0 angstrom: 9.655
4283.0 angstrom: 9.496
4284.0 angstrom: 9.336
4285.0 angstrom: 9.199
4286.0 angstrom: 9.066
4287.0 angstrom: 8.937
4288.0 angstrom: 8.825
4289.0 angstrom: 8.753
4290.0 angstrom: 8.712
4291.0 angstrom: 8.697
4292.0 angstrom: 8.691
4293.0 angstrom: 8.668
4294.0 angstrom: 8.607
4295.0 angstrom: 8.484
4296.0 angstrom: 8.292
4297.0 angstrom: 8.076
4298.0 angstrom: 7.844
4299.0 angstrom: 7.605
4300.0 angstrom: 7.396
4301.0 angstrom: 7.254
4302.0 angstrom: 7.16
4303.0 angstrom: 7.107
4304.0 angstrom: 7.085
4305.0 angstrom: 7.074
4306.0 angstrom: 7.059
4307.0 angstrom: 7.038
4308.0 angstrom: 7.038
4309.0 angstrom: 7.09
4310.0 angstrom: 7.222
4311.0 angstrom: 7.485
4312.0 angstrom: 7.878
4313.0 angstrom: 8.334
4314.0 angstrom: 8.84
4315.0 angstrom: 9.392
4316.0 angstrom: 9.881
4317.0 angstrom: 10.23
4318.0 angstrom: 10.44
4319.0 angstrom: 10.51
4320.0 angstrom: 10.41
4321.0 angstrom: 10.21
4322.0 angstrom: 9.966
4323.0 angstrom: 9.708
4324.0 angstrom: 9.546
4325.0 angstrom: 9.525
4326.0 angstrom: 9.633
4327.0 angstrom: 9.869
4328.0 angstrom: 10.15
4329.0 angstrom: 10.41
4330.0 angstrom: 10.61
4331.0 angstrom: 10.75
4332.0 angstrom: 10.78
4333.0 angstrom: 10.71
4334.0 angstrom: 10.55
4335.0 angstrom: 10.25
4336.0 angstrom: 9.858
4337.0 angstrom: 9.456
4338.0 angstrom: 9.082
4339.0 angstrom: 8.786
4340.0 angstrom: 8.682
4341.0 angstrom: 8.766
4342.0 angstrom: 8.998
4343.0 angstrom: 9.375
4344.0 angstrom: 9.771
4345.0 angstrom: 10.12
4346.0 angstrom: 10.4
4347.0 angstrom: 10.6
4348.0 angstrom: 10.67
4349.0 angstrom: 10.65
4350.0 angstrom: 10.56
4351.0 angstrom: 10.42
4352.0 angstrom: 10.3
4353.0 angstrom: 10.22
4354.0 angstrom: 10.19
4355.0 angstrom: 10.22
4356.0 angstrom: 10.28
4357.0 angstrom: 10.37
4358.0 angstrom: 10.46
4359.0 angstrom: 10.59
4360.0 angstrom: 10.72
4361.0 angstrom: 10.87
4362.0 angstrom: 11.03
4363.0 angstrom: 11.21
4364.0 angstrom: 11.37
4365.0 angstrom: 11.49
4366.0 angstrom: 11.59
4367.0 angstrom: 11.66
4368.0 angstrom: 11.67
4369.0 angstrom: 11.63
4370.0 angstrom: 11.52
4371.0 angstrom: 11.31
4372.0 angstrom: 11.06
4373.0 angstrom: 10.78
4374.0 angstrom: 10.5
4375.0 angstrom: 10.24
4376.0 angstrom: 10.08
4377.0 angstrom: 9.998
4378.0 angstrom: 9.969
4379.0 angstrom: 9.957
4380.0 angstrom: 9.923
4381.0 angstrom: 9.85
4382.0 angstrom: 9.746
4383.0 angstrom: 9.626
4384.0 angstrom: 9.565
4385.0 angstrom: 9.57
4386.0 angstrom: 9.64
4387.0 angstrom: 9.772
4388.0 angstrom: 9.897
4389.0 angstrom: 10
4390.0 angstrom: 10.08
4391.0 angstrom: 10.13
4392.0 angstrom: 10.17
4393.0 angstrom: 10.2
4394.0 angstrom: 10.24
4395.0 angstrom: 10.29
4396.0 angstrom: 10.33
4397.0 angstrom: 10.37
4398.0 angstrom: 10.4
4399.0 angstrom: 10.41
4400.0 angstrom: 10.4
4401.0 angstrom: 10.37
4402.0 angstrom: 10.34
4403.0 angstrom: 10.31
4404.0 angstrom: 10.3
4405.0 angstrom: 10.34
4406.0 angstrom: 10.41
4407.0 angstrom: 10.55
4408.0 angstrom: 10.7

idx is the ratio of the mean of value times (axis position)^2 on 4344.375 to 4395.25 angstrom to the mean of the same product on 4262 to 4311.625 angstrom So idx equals 1.2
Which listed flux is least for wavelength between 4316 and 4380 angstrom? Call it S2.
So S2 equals 8.682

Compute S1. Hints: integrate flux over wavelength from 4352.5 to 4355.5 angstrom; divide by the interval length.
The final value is 10.2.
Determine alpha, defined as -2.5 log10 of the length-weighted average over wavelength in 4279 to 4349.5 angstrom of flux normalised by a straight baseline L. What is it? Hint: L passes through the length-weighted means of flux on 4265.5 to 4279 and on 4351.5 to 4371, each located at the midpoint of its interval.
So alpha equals 0.133 mag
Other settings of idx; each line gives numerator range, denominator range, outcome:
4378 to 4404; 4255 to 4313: 1.19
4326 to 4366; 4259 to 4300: 1.14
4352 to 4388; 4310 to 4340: 1.11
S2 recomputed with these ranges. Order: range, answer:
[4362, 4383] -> 9.626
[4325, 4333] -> 9.525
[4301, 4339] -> 7.038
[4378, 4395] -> 9.565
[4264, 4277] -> 9.392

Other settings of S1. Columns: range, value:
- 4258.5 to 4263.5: 9.83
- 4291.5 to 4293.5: 8.68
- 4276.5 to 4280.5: 10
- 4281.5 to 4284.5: 9.5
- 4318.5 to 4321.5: 10.4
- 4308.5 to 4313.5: 7.6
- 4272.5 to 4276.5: 9.59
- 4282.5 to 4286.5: 9.27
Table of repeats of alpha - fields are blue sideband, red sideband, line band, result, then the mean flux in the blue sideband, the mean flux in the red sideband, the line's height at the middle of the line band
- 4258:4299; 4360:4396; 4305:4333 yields 0.064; 9.33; 10.5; 9.8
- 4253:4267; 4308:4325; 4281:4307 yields 0.145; 9.94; 9.14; 9.46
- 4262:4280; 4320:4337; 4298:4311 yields 0.352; 9.74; 10.1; 9.98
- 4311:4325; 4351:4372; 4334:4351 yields 0.058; 9.56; 10.9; 10.3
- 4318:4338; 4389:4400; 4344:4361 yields -0.025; 10.1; 10.3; 10.2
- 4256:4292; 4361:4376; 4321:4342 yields 0.074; 9.58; 11.2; 10.5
